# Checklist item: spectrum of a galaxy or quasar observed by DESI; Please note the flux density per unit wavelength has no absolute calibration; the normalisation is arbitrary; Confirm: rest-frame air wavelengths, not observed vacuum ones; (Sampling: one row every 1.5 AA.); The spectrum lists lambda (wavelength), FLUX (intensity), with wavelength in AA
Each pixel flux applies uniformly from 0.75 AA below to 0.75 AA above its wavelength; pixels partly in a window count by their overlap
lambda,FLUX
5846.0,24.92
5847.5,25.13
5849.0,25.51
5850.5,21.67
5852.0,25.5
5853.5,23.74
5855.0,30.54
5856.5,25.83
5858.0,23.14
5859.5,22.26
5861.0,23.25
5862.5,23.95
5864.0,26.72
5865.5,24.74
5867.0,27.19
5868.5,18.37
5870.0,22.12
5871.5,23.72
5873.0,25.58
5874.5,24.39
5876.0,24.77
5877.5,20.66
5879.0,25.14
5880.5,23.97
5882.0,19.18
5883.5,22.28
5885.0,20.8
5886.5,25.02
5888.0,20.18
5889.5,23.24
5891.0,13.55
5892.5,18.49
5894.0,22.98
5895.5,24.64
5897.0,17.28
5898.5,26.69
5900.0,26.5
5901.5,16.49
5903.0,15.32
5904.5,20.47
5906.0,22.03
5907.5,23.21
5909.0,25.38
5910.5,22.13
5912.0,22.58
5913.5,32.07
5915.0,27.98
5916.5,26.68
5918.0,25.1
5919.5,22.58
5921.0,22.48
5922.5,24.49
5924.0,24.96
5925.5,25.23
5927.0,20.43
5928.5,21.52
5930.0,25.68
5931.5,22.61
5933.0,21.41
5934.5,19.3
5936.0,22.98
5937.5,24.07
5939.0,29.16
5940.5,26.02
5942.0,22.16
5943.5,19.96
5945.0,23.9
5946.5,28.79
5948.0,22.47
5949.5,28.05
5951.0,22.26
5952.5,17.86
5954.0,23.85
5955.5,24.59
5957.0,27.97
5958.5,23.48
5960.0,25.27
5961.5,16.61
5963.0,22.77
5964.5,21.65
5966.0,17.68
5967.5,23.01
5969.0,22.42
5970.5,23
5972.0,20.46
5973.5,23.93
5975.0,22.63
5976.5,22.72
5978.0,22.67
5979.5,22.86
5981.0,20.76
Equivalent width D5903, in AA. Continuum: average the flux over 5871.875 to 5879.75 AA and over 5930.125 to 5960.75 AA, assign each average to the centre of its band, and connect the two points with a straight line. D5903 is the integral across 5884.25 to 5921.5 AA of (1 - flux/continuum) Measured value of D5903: 2.2 AA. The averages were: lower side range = 24.1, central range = 22.6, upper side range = 23.8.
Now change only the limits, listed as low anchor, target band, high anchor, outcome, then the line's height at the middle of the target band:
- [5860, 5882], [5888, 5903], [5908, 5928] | 2.15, 24.2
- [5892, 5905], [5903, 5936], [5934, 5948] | -1.50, 22.5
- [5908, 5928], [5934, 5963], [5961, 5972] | -1.57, 22.4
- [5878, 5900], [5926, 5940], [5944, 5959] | 0.26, 23.5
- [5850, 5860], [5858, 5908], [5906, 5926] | 5.13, 24.8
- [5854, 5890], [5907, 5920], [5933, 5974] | -1.14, 23.3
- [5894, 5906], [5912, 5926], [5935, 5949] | -1.82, 22.7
